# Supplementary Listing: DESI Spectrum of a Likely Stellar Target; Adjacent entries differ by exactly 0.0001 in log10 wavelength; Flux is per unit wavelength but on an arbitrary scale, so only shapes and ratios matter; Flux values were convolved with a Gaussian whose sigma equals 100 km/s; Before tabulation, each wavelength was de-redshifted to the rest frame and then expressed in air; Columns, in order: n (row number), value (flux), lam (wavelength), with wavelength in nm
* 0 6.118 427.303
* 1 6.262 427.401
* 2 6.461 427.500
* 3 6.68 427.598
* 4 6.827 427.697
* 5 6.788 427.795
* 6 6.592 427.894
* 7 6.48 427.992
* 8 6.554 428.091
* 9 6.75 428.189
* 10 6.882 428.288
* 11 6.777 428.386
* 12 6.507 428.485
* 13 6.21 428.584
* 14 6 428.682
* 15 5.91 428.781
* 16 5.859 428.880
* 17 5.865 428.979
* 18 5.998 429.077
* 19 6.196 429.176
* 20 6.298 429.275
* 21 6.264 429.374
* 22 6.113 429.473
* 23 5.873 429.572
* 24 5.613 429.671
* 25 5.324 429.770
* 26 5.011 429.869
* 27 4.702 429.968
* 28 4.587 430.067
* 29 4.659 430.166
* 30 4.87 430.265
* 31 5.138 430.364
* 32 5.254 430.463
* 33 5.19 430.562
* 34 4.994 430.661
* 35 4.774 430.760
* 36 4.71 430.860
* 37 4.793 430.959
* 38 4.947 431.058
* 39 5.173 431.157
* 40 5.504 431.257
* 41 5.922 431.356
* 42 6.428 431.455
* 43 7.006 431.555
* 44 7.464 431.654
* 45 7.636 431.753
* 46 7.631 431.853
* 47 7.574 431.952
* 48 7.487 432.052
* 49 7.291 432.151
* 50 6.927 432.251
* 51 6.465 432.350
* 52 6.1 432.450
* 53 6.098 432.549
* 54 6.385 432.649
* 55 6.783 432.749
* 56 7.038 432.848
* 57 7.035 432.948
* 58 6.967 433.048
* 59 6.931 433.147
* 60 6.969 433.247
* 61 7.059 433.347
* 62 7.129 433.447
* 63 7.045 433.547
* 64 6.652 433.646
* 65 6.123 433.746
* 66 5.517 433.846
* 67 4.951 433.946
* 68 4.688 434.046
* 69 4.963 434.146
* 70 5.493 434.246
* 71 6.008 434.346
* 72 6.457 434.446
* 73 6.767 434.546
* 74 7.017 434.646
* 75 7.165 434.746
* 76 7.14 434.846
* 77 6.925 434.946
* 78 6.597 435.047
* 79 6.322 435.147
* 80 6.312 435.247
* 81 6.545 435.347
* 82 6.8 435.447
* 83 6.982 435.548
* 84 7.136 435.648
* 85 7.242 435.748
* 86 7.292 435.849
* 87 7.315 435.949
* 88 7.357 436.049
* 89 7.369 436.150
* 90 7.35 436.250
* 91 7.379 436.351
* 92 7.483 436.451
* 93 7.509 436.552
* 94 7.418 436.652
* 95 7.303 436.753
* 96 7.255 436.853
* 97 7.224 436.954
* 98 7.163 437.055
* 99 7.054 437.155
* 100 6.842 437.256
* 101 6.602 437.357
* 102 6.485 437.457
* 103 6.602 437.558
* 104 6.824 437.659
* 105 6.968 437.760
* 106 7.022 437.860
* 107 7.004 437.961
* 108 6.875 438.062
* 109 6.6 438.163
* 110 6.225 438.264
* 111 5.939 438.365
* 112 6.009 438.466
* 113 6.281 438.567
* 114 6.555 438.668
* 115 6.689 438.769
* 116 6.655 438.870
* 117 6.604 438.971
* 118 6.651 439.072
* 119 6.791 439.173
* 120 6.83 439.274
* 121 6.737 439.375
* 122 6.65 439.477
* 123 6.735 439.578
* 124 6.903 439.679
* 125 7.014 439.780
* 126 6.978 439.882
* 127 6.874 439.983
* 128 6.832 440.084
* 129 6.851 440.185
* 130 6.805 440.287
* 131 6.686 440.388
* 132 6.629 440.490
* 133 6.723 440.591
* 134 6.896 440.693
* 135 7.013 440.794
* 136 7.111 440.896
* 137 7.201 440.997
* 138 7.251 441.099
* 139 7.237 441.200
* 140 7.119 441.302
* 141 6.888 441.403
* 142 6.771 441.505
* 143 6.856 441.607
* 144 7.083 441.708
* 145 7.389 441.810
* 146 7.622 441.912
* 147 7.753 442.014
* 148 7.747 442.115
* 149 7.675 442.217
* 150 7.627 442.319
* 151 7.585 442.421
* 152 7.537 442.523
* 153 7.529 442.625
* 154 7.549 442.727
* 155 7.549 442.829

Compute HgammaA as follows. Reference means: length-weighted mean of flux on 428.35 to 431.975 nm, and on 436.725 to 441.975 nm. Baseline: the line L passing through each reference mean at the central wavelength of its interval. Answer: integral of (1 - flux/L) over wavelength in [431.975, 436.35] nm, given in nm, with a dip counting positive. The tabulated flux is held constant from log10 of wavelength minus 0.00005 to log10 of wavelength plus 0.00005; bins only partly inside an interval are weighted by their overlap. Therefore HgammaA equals -0.30 nm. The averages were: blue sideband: 5.79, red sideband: 6.84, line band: 6.67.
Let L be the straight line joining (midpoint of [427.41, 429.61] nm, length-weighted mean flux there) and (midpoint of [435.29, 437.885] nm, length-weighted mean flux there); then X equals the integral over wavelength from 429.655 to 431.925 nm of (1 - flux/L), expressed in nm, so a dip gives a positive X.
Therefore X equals 0.35 nm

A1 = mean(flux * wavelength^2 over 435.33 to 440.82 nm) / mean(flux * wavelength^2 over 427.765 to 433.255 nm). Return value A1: 1.16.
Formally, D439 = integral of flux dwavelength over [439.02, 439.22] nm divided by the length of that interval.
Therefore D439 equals 6.73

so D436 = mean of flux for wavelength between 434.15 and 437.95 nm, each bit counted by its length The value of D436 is 6.92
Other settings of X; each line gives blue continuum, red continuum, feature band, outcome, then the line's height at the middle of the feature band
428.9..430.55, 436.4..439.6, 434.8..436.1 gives -0.106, 6.39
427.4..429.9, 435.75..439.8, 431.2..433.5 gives -0.125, 6.5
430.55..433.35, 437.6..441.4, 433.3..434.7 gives 0.078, 6.5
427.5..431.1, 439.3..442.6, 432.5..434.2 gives -0.037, 6.24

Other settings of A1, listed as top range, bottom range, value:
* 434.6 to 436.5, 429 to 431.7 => 1.31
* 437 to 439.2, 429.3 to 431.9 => 1.23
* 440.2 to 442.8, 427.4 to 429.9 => 1.23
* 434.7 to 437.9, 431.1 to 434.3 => 1.10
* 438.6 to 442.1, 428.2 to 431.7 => 1.28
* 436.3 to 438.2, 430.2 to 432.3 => 1.20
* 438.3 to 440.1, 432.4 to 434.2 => 1.07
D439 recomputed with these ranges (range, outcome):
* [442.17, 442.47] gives 7.62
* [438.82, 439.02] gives 6.63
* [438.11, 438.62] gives 6.21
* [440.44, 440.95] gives 6.88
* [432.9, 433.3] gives 6.97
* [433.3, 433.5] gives 7.08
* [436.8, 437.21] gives 7.17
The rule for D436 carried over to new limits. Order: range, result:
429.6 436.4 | 6.3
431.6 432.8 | 6.99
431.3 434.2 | 6.63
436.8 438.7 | 6.71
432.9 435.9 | 6.54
